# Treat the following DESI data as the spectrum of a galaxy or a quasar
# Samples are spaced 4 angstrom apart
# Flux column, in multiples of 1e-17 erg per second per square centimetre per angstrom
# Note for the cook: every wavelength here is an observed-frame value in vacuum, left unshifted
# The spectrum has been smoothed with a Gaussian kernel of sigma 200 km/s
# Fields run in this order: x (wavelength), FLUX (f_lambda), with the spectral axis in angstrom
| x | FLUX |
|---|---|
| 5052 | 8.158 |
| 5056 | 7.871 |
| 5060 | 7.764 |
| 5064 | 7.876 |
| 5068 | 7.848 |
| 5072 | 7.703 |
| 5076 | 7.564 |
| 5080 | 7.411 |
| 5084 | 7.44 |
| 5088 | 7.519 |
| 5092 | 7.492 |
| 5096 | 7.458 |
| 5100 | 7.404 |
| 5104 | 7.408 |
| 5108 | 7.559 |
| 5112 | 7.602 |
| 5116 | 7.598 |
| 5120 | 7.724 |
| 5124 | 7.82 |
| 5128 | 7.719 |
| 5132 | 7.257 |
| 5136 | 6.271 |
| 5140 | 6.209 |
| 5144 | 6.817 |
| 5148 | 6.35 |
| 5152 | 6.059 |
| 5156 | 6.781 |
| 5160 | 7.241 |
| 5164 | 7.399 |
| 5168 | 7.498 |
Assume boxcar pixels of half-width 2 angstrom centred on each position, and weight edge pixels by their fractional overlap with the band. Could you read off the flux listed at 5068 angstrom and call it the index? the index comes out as 7.848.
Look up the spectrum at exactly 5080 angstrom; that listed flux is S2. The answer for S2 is 7.411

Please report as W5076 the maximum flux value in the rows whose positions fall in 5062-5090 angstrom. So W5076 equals 7.876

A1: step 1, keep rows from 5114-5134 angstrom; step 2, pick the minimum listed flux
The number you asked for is 7.257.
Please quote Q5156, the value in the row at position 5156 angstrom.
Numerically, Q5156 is 6.781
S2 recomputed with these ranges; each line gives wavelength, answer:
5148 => 6.35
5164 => 7.399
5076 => 7.564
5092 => 7.492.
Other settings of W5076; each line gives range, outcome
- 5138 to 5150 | 6.817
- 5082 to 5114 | 7.602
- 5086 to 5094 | 7.519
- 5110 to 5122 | 7.724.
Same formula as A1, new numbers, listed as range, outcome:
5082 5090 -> 7.44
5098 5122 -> 7.404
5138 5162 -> 6.059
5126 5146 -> 6.209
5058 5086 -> 7.411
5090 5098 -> 7.458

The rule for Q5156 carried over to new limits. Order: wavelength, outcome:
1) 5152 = 6.059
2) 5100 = 7.404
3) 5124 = 7.82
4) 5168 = 7.498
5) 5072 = 7.703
